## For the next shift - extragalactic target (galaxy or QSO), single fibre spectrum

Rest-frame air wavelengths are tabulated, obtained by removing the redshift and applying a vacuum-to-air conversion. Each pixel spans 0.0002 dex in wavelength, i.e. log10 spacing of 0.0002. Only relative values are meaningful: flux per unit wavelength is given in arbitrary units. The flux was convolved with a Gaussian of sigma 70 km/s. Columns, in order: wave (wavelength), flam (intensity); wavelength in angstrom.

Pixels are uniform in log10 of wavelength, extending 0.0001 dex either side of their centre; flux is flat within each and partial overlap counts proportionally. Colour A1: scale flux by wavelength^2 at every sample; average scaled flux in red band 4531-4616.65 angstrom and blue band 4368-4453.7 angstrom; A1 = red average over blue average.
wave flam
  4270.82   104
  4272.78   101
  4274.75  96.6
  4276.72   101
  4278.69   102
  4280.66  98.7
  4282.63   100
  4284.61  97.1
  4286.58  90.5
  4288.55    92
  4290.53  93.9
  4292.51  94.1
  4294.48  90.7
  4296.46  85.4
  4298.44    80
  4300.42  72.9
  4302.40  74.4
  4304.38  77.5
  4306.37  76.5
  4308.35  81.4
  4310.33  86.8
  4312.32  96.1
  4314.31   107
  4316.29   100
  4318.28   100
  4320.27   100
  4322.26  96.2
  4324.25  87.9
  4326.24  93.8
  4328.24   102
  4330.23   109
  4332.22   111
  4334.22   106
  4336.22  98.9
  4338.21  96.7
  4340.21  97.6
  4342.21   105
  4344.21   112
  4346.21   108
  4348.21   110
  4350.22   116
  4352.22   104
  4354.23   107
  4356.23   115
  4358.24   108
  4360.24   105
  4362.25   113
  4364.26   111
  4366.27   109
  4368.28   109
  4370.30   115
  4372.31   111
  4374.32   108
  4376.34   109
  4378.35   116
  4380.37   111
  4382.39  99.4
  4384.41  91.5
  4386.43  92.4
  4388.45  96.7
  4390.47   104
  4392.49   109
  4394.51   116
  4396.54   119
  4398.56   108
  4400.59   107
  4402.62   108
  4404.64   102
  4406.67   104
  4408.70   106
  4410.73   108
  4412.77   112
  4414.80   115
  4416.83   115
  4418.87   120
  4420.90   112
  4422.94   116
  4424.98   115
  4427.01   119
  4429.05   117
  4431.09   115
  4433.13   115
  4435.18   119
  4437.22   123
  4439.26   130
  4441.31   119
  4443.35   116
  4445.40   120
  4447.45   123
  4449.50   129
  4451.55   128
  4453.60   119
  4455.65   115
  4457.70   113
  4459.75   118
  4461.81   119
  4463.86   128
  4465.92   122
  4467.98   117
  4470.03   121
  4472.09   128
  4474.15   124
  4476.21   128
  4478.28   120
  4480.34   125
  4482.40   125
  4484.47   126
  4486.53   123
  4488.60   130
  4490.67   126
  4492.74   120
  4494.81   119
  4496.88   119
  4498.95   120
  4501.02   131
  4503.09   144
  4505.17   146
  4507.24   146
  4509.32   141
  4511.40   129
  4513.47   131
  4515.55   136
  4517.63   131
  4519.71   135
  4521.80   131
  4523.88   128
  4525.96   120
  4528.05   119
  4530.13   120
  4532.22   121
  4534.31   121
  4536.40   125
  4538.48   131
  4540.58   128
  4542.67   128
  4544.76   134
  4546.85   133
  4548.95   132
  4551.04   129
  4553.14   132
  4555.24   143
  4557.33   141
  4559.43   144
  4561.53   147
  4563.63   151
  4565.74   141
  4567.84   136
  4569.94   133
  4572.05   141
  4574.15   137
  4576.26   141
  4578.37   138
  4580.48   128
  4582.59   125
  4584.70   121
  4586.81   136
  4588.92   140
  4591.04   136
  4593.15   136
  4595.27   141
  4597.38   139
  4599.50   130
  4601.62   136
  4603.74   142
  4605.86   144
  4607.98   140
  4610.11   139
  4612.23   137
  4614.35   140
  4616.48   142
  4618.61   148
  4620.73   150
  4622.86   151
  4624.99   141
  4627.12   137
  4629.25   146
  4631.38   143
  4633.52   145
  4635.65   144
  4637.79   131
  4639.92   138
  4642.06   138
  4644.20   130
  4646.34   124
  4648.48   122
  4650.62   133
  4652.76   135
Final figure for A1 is 1.29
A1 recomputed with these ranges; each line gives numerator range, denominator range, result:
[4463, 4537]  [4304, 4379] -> 1.32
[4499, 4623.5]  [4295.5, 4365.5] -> 1.52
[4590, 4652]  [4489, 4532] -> 1.12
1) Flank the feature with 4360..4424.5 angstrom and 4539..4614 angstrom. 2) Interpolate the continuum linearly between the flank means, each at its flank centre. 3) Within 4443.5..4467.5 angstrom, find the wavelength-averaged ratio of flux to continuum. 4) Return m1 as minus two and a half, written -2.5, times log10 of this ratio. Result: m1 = -0.02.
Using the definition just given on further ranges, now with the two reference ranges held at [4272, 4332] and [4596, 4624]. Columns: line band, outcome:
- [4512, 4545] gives 0.01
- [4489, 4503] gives -0.01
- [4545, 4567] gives -0.05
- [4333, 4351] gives -0.07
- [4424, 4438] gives -0.04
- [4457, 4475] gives -0.02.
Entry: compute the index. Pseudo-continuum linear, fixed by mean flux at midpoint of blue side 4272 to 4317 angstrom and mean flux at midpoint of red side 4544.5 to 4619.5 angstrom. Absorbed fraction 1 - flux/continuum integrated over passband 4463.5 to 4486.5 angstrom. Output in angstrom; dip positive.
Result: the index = -0.69 angstrom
